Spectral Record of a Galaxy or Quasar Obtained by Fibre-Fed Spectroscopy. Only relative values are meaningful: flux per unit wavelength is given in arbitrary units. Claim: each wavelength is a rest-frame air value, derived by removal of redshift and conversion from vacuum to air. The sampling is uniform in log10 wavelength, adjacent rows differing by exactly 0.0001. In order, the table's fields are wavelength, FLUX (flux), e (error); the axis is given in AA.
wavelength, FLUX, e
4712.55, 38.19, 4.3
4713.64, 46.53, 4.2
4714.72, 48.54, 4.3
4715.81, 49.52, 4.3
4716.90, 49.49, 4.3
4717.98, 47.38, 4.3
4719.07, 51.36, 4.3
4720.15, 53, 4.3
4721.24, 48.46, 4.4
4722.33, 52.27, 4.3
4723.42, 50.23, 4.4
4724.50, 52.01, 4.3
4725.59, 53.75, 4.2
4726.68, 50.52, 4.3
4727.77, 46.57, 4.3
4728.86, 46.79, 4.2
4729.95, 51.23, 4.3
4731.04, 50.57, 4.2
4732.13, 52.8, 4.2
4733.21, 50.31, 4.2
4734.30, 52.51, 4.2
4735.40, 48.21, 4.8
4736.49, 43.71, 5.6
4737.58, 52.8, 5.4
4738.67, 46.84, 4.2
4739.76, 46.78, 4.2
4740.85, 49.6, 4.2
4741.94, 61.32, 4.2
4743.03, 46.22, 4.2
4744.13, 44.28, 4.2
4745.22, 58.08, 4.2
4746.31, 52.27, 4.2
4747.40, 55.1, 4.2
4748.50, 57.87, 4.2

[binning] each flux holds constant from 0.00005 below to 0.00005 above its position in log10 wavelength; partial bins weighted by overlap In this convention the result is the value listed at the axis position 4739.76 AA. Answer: 46.78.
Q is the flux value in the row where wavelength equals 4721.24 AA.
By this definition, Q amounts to 48.46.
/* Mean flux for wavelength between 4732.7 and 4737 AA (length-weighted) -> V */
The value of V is 48.6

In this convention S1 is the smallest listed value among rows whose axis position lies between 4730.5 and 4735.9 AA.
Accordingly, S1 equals 48.21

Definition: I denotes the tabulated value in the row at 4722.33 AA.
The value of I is 52.27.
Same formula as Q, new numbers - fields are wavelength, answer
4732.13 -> 52.8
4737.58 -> 52.8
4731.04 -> 50.57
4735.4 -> 48.21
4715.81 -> 49.52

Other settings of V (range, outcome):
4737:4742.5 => 51.5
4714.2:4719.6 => 49.2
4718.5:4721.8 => 50.9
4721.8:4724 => 51.4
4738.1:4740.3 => 46.9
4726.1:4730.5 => 48.7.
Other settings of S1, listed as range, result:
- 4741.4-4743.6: 46.22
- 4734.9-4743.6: 43.71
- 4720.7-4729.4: 46.57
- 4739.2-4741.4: 46.78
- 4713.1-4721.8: 46.53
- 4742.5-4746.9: 44.28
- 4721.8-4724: 50.23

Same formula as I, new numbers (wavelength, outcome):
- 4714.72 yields 48.54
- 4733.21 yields 50.31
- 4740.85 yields 49.6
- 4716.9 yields 49.49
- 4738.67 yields 46.84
